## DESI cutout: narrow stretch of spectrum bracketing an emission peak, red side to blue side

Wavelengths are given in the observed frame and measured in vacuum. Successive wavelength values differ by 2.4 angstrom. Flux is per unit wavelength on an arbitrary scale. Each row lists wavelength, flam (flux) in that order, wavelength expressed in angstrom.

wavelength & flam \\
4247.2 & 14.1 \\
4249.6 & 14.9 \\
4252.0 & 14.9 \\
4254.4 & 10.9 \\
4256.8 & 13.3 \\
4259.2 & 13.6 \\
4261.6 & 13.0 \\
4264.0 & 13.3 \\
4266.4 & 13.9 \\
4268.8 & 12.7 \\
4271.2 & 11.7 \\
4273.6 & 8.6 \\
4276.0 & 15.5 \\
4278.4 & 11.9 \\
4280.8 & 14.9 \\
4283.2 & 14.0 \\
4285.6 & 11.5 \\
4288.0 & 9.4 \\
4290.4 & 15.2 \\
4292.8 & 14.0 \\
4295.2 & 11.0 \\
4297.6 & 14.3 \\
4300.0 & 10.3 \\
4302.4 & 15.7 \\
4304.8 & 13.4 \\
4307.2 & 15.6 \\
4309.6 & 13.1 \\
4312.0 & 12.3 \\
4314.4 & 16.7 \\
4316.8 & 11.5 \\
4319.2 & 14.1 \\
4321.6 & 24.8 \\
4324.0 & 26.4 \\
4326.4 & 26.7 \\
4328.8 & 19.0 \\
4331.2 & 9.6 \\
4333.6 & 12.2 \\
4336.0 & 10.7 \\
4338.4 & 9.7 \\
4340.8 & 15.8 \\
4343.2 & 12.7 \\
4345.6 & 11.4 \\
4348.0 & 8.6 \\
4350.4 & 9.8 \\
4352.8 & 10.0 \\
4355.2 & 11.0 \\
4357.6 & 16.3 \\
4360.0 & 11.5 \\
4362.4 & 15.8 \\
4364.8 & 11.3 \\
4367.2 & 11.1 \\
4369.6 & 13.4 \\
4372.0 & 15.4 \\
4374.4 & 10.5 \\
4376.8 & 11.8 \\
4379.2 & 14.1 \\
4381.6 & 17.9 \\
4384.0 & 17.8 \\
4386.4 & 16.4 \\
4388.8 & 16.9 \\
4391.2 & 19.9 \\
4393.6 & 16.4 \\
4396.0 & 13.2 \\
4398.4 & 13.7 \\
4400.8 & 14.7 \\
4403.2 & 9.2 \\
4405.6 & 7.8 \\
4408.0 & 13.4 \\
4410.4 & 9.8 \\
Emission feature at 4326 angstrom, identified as [O II]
